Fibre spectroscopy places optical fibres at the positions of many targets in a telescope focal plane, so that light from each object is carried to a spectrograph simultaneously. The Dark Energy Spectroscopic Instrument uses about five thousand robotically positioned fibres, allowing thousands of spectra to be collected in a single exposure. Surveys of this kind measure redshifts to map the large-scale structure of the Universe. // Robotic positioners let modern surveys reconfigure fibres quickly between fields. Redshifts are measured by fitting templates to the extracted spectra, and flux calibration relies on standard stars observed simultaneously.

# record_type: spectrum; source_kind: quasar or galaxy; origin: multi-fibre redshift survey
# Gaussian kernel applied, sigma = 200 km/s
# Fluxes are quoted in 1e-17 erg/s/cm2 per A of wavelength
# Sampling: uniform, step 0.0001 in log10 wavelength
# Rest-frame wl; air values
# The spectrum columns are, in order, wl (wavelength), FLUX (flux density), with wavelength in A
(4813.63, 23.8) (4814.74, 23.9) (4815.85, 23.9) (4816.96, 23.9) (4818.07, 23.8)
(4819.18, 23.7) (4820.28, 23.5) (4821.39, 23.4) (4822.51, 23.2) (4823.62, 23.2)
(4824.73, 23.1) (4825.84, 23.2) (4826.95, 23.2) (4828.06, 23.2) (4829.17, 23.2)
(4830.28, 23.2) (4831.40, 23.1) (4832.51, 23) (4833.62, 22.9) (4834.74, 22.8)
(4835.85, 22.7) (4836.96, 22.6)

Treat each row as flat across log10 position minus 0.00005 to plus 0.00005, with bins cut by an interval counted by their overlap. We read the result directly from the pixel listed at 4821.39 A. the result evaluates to 23.4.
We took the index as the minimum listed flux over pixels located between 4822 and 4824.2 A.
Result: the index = 23.2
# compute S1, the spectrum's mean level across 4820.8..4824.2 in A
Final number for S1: 23.2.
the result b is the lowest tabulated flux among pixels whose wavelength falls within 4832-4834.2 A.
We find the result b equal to 22.9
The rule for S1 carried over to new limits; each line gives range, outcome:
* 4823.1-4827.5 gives 23.2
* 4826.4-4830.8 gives 23.2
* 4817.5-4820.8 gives 23.7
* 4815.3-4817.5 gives 23.9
